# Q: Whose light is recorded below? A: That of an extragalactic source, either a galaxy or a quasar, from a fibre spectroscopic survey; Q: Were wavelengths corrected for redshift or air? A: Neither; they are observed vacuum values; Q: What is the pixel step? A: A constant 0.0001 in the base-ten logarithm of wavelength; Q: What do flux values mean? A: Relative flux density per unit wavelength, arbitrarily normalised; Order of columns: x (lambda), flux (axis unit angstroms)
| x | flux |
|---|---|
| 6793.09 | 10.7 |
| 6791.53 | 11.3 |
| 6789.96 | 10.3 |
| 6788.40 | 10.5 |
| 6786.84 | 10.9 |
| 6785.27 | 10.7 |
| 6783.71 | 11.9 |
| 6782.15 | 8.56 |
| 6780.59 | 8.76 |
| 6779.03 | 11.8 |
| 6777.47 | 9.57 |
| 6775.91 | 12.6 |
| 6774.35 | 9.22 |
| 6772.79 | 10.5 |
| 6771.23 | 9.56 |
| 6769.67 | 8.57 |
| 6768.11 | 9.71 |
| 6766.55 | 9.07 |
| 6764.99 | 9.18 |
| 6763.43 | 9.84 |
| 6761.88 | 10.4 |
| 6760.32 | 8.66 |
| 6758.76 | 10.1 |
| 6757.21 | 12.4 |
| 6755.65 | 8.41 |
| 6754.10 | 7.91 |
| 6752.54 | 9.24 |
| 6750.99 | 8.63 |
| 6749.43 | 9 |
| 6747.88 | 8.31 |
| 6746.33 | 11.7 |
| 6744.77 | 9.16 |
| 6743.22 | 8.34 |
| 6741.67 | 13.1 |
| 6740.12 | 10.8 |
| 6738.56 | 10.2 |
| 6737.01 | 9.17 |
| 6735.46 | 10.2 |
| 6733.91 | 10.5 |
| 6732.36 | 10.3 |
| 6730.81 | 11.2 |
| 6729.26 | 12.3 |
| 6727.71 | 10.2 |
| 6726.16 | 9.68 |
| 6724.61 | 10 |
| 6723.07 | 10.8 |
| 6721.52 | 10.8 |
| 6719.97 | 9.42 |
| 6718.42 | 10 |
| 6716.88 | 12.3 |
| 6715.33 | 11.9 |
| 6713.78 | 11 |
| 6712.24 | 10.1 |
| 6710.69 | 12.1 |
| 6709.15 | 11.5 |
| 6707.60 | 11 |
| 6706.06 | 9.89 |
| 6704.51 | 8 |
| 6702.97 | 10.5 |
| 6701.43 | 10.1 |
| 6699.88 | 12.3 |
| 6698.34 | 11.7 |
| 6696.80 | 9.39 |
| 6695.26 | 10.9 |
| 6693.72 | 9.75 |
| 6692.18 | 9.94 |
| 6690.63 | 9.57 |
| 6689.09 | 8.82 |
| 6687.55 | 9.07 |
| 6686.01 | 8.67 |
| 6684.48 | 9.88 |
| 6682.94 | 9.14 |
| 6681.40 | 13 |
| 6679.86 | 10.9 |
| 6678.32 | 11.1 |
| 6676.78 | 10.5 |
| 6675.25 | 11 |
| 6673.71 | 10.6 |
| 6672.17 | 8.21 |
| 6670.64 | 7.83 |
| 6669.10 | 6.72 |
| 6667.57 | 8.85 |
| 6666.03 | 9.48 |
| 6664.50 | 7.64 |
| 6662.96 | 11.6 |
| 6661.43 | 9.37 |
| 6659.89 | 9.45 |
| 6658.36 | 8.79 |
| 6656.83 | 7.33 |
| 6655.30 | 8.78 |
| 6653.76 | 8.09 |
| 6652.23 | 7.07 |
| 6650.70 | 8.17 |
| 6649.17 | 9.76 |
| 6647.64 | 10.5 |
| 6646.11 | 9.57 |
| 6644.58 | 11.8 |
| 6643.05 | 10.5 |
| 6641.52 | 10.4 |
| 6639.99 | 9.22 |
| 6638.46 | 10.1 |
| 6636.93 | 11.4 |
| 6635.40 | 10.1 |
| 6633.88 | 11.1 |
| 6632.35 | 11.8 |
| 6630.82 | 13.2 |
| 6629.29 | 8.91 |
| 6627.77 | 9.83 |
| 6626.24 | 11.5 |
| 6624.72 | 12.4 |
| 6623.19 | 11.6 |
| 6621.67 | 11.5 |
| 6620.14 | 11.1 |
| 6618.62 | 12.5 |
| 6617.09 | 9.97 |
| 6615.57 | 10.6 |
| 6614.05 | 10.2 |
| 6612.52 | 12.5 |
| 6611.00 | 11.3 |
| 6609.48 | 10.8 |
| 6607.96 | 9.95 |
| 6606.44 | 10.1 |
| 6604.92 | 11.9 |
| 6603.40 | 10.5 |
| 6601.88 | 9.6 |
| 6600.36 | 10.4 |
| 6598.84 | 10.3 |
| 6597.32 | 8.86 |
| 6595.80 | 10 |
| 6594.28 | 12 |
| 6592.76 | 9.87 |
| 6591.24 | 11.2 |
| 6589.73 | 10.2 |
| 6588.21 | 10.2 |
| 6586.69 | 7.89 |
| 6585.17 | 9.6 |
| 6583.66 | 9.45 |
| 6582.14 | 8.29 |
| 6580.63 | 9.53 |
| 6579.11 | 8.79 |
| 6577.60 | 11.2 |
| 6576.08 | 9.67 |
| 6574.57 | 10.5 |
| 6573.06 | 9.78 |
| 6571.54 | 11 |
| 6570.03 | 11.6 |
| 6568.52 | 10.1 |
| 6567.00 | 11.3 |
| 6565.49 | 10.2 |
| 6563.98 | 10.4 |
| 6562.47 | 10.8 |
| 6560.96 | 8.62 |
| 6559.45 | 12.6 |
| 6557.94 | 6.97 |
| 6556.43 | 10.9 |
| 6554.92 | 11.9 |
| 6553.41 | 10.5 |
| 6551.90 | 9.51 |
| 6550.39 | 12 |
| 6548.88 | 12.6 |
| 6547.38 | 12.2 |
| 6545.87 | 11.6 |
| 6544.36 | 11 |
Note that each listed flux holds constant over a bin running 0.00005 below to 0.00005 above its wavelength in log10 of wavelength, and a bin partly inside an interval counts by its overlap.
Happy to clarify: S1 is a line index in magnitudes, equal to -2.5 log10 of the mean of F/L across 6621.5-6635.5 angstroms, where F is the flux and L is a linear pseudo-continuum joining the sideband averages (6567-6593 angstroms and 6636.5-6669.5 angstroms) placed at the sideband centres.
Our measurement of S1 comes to -0.18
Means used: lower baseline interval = 9.97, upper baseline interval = 9.31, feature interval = 11.2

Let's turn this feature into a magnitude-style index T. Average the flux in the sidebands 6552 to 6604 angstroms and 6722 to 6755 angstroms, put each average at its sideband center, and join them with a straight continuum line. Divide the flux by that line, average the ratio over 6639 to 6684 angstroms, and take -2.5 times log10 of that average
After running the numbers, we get 0.06 mag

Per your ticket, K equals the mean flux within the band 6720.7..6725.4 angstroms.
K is 10.5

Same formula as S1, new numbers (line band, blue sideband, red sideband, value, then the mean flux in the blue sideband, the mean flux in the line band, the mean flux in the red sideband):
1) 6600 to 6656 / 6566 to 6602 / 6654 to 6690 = -0.082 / 10.1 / 10.5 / 9.41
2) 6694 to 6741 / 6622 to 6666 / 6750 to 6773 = -0.102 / 10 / 10.6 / 9.45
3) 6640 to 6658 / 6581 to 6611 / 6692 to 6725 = 0.120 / 10.1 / 9.26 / 10.6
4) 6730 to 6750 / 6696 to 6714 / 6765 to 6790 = 0.022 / 10.6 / 10.2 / 10.1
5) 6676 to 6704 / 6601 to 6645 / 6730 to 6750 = 0.022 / 10.9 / 10.3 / 10.2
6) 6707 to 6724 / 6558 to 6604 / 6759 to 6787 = -0.102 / 10.1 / 11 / 9.95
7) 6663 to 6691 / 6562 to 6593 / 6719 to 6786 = 0.053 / 10.1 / 9.55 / 10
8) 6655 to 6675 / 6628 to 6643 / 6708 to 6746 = 0.197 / 10.7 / 8.88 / 10.6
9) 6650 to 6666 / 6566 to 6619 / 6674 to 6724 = 0.199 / 10.3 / 8.67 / 10.5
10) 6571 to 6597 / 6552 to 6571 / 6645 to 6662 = 0.016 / 10.5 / 9.92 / 8.86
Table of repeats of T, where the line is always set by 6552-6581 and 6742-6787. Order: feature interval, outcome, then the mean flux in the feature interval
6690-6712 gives -0.06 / 10.5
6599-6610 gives -0.02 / 10.5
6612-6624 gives -0.11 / 11.2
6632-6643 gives -0.04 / 10.5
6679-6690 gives 0.01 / 9.93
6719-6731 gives -0.07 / 10.5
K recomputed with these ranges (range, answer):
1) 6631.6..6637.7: 11.1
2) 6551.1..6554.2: 10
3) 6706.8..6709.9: 11.2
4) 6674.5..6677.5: 10.8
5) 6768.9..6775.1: 9.46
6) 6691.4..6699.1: 10.3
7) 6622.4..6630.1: 10.9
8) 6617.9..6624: 11.7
